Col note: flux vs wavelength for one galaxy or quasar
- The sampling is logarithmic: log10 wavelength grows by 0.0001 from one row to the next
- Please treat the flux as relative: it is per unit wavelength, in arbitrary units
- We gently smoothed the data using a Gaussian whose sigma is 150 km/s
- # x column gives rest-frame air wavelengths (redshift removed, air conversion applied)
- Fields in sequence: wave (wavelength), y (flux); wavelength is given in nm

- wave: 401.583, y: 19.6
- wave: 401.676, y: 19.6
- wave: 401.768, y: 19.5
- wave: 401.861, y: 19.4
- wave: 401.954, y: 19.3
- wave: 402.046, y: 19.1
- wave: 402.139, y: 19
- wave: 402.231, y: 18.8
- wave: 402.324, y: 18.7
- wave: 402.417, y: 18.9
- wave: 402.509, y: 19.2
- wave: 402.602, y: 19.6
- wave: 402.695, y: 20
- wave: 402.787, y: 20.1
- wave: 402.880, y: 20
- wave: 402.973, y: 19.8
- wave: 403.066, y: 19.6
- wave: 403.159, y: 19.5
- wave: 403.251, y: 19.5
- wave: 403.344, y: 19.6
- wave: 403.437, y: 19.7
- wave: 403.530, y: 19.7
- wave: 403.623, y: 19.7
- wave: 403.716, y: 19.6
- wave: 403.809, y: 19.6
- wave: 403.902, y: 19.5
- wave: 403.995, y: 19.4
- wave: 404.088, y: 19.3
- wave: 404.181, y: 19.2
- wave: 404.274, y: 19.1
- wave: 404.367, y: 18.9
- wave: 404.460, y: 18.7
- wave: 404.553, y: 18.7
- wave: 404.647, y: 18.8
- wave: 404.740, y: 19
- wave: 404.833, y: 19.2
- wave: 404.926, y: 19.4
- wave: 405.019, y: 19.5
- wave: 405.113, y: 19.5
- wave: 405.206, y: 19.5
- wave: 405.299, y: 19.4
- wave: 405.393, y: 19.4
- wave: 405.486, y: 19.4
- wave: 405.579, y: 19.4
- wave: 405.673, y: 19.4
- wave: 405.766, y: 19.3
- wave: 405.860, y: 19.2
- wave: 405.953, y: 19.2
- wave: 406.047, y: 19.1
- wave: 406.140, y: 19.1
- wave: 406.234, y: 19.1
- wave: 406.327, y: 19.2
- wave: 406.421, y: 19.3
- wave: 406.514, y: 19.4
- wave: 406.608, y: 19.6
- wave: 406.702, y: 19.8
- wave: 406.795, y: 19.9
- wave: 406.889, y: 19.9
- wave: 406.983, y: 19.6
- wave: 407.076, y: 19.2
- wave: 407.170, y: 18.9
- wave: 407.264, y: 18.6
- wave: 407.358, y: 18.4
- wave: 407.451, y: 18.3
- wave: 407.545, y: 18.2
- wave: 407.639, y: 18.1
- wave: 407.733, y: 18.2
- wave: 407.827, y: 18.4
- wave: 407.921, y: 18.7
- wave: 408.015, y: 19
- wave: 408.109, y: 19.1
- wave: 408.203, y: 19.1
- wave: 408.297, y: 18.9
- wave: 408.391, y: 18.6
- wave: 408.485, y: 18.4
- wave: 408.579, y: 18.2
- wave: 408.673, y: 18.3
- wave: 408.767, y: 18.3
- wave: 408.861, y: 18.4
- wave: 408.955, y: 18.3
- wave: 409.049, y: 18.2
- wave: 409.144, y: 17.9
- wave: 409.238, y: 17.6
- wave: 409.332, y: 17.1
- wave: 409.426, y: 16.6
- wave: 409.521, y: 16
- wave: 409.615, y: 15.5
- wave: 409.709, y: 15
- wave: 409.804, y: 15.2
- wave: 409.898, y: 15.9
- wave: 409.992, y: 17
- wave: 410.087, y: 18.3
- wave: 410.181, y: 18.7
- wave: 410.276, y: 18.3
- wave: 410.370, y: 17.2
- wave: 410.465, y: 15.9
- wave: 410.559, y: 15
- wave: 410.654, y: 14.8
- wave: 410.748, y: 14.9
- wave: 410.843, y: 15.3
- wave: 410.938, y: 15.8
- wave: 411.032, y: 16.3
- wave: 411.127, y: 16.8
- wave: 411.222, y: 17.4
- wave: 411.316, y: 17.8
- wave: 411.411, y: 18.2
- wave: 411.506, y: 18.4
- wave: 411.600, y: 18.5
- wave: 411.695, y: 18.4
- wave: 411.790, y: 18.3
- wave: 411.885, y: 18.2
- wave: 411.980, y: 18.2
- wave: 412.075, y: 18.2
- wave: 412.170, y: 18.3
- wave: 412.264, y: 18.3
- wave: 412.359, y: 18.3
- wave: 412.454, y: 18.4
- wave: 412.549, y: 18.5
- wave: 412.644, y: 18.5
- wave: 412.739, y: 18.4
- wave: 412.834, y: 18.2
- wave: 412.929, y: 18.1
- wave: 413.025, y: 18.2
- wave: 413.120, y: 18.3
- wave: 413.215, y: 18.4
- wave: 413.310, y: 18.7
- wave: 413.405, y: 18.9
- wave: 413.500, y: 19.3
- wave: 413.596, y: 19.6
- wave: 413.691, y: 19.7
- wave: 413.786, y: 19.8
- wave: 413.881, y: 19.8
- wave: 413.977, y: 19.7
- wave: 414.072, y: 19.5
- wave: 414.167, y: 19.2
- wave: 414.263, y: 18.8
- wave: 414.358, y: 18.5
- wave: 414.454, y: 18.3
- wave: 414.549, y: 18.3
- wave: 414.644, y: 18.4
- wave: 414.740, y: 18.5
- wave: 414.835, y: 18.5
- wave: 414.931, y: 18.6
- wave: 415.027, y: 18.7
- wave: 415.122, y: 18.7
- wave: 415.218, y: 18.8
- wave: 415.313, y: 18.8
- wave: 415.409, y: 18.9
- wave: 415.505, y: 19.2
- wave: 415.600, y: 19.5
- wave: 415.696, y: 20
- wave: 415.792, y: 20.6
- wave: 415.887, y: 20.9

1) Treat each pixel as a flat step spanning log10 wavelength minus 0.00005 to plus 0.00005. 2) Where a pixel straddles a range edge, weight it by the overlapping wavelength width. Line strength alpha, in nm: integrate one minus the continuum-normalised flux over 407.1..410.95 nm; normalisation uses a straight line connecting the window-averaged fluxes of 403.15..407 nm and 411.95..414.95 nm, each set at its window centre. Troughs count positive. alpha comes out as 0.31 nm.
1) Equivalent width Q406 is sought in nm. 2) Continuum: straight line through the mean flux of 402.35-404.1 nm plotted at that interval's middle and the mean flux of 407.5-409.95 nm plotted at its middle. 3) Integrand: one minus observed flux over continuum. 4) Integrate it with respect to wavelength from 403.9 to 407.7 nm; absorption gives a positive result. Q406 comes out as -0.09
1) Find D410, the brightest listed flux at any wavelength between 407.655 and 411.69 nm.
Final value 19.1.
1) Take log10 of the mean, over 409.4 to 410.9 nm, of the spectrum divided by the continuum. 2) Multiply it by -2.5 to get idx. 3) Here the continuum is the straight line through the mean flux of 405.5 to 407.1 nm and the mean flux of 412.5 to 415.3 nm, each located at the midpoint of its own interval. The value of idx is 0.18 mag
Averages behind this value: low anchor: 19.4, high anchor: 18.8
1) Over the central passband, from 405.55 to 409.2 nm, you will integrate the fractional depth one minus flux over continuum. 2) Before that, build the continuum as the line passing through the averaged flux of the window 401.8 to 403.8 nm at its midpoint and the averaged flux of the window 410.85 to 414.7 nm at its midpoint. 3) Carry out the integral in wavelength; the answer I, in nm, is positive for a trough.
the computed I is 0.02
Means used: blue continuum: 19.5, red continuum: 18.4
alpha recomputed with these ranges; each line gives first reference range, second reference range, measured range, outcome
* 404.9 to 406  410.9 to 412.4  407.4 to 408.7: 0.01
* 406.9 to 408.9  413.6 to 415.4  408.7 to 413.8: 0.32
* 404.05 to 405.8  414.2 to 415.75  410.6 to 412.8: 0.16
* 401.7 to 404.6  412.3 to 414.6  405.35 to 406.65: 0.00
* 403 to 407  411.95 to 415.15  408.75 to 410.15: 0.15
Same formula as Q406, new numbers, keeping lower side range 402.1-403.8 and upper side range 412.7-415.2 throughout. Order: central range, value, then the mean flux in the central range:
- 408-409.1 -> 0.034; 18.6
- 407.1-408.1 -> 0.036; 18.5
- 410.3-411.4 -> 0.161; 16.2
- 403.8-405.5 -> 0.015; 19.2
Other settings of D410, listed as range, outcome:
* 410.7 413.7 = 19.7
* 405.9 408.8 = 19.9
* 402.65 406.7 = 20.1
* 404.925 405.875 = 19.5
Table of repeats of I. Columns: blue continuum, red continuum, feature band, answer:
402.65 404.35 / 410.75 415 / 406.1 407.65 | 0.00 nm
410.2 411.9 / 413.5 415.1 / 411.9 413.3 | -0.03 nm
